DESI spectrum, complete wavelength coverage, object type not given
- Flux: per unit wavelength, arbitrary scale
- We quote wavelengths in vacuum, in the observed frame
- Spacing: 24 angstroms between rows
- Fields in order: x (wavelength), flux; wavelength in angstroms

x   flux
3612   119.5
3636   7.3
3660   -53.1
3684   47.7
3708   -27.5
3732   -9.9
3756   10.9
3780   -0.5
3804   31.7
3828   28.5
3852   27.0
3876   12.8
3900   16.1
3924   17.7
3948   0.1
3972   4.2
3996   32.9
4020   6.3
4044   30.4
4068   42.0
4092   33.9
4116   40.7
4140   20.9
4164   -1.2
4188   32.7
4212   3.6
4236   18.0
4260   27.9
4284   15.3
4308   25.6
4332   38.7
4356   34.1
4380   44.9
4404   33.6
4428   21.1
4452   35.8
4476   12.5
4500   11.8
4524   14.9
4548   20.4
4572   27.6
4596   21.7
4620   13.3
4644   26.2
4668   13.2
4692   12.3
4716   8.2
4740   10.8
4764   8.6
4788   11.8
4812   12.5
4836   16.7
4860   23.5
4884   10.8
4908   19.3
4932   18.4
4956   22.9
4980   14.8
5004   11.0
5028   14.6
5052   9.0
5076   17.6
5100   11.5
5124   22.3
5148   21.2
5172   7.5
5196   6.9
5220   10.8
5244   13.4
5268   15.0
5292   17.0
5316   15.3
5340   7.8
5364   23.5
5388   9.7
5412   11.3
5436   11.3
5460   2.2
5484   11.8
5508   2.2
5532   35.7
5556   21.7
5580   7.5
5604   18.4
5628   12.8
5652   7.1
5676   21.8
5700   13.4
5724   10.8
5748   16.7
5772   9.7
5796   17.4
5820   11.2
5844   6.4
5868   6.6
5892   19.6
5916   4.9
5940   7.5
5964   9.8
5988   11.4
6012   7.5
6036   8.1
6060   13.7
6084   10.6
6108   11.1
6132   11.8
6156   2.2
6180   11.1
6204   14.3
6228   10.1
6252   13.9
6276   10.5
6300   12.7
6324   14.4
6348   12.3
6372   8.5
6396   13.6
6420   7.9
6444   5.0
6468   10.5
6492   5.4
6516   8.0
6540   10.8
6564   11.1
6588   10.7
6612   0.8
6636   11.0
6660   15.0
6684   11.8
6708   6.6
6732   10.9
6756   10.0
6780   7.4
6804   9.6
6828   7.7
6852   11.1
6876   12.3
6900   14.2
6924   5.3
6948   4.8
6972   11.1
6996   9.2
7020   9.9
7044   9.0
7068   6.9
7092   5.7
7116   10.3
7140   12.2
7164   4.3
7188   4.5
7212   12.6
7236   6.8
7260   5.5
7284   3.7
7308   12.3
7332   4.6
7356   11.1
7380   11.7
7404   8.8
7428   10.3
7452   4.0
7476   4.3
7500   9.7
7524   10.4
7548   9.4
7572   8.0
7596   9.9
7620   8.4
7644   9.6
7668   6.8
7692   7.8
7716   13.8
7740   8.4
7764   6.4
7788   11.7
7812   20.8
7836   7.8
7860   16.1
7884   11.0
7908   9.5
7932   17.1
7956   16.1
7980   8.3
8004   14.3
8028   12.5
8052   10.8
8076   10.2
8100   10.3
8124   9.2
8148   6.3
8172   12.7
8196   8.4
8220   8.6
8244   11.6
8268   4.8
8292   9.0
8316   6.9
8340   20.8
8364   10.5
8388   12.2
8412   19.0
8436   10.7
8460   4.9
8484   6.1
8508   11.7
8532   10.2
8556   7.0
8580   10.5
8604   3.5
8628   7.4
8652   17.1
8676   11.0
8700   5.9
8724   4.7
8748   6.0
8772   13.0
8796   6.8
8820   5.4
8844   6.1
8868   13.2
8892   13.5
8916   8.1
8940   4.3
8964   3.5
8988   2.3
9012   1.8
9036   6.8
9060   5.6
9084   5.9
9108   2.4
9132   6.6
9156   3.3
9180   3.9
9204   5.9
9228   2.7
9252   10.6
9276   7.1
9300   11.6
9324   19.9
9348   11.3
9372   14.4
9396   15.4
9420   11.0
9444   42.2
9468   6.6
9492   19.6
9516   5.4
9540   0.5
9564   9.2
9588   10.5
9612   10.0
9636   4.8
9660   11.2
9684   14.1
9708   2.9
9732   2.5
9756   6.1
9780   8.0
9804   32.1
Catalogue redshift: 1.382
